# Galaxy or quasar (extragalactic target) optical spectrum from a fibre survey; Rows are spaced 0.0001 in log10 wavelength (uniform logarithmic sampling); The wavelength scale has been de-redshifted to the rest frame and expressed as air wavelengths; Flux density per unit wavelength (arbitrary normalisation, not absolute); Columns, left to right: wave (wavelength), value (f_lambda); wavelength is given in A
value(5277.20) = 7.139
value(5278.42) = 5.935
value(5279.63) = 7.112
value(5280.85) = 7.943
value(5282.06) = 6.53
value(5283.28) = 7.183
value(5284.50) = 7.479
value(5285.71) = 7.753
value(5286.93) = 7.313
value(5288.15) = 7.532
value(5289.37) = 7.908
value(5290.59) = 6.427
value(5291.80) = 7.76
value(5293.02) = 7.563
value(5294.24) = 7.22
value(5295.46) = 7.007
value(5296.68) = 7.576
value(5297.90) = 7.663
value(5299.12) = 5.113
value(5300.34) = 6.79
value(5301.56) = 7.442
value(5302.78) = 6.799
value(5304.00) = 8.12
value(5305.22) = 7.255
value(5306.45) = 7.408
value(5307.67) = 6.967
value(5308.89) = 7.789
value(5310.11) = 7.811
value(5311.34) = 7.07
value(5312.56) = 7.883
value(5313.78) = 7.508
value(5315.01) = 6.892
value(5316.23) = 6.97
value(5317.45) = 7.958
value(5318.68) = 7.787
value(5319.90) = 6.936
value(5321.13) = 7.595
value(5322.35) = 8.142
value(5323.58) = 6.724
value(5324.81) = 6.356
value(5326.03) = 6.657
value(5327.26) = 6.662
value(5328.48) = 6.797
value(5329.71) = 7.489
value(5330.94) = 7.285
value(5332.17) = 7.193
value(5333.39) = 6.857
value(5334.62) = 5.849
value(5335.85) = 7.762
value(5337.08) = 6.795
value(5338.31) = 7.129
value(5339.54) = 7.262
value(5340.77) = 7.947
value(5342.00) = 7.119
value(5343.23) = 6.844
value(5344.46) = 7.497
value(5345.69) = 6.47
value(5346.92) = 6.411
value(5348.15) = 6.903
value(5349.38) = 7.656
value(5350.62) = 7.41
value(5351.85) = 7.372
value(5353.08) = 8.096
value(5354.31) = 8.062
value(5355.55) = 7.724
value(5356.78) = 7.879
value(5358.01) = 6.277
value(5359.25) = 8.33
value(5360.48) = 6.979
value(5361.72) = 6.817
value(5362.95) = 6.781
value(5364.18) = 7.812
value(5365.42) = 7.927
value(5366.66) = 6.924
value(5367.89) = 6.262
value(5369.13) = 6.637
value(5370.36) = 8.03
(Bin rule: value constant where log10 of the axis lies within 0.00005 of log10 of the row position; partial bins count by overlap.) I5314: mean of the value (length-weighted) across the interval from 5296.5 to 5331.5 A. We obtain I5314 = 7.22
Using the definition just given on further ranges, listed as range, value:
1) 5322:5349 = 7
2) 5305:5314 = 7.47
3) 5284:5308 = 7.26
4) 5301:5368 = 7.26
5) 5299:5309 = 7.14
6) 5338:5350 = 7.12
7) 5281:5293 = 7.36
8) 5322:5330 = 6.91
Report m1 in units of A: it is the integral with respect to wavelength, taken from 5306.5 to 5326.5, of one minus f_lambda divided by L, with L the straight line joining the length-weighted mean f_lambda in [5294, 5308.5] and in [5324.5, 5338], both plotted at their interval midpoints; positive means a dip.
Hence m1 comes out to -0.9 A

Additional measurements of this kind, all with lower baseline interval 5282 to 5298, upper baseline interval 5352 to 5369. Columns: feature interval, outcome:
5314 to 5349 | 1.28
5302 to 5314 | -0.16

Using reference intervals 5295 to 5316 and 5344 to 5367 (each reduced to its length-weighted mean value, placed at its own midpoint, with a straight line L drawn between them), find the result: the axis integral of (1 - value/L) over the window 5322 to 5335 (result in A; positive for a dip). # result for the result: 0.7 A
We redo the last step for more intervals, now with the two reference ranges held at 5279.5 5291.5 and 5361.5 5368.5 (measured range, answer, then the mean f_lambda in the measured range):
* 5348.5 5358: -0.6 A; 7.63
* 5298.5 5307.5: 0.4 A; 6.99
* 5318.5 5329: 0.3 A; 7.05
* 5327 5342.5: 0.2 A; 7.1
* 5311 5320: -0.2 A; 7.42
